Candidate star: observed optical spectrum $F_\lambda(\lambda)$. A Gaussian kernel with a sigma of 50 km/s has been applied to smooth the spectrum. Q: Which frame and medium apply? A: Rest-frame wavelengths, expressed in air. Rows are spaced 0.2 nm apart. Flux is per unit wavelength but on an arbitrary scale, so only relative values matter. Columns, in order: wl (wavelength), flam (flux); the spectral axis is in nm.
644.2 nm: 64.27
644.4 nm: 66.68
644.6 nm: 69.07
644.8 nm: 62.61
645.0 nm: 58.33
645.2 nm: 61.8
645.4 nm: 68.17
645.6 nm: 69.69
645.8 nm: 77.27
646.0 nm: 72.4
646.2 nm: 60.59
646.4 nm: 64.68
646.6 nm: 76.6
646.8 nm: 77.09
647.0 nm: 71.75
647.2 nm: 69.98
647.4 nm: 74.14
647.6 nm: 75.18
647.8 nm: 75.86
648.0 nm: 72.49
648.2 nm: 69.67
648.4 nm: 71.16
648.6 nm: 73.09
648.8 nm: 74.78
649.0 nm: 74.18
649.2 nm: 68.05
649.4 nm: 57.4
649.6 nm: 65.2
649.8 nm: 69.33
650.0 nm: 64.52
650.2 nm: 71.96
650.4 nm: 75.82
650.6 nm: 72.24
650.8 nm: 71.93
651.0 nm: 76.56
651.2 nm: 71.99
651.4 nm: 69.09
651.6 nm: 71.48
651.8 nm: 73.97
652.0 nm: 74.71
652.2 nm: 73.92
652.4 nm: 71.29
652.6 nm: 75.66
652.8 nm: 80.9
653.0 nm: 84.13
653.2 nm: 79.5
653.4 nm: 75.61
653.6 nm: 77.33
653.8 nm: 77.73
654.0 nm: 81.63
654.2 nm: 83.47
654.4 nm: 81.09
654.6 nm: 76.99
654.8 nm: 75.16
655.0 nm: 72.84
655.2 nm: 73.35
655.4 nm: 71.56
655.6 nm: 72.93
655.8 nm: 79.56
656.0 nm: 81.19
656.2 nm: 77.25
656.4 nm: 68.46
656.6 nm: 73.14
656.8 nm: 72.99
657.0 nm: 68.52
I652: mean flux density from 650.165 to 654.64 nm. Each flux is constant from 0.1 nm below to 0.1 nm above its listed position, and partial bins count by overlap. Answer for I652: 76.1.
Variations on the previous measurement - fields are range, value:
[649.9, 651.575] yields 71.8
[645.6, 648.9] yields 72.2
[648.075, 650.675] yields 69.8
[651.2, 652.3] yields 72.6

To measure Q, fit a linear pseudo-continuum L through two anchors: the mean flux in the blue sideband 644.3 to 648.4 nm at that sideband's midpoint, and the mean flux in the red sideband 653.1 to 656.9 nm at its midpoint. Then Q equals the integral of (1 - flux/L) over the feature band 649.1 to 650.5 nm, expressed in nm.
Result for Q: 0.10 nm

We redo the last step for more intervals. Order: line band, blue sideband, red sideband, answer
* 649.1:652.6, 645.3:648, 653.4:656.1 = 0.19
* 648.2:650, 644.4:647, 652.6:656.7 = 0.07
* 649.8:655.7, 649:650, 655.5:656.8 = -0.39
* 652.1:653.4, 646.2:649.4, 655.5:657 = -0.07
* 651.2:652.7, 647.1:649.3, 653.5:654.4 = 0.09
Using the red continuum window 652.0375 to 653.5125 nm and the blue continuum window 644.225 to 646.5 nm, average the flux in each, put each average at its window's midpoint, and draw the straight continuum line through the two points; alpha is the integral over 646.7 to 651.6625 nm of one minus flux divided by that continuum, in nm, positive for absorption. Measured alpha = 0.03 nm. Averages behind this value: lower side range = 66.4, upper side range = 77.2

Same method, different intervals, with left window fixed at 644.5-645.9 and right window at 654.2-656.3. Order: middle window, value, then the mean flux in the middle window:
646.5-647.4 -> -0.07 nm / 73.9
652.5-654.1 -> -0.10 nm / 79.1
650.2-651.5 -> -0.01 nm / 72.9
